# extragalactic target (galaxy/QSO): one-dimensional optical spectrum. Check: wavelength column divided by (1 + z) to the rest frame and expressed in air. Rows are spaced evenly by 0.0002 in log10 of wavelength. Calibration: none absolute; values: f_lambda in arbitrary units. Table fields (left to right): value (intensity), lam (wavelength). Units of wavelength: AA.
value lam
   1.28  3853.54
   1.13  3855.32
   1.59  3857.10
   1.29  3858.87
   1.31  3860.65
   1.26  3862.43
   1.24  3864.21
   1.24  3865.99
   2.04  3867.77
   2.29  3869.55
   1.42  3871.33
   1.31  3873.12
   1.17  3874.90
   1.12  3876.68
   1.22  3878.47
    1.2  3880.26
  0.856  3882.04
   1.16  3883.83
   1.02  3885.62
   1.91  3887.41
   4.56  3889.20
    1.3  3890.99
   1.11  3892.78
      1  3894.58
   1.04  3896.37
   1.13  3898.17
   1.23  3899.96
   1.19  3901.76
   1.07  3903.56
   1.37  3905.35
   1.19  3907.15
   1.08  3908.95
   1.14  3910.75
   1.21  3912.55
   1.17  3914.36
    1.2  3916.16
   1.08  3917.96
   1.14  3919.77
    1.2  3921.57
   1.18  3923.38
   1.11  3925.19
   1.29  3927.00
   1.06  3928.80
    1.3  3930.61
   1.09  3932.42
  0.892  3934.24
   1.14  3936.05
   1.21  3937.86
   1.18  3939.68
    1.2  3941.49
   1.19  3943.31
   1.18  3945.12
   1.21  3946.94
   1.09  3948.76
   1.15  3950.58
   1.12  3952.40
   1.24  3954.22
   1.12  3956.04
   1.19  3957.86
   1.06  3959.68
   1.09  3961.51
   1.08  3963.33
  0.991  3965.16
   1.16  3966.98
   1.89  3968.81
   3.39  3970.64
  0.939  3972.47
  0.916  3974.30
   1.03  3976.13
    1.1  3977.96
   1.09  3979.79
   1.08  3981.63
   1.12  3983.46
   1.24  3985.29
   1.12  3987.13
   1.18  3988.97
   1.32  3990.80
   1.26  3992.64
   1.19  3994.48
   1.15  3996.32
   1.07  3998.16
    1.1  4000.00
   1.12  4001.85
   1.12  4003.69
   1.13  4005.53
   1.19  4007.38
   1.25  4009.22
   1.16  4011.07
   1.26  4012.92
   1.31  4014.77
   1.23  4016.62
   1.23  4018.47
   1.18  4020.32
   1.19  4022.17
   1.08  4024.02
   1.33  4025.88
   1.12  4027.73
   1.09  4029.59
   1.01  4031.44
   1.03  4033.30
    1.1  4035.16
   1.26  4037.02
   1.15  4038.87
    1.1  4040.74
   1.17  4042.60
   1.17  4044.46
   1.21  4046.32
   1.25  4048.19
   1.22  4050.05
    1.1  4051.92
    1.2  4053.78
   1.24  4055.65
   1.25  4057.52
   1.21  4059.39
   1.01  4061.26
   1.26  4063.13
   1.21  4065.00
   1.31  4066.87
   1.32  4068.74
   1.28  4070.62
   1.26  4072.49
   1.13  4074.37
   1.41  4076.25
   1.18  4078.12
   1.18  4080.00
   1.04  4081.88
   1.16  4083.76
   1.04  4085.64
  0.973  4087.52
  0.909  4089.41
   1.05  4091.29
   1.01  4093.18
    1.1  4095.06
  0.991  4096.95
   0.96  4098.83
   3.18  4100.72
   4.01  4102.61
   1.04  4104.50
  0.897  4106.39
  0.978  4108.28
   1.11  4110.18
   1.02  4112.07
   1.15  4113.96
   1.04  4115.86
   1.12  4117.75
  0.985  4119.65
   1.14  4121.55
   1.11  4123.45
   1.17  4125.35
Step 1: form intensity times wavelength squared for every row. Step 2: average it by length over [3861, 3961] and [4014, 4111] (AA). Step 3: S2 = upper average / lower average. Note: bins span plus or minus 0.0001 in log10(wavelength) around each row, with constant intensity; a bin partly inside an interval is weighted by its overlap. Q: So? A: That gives 1.05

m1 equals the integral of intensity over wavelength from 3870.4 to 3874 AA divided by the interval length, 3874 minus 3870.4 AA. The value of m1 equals 1.37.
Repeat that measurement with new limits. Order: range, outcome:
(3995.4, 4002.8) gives 1.11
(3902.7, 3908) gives 1.21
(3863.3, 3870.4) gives 1.7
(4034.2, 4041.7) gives 1.15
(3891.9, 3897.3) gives 1.05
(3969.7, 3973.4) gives 2.16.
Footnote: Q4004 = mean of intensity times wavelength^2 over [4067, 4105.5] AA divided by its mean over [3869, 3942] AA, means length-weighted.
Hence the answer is 1.16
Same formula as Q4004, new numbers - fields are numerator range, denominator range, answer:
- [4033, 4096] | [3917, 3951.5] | 1.08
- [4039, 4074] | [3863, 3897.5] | 0.89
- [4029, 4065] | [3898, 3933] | 1.06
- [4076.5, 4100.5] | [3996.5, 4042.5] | 1.00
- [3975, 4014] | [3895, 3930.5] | 1.04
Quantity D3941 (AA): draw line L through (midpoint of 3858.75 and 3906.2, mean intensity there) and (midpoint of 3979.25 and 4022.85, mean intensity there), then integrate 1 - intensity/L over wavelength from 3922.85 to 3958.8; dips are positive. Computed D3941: 3.88 AA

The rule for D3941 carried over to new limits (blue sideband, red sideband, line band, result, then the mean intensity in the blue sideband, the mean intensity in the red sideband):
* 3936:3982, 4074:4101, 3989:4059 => 1.6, 1.24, 1.18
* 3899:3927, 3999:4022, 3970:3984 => -1.3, 1.17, 1.19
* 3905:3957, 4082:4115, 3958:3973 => -3.2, 1.16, 1.32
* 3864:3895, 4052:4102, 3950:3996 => 4.9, 1.52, 1.24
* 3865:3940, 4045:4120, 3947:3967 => 2.6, 1.31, 1.25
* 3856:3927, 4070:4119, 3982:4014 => 3.2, 1.34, 1.28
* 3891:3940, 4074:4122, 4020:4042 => 1.6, 1.15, 1.26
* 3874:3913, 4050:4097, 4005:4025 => 0.2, 1.33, 1.16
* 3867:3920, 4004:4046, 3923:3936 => 1.8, 1.36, 1.17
